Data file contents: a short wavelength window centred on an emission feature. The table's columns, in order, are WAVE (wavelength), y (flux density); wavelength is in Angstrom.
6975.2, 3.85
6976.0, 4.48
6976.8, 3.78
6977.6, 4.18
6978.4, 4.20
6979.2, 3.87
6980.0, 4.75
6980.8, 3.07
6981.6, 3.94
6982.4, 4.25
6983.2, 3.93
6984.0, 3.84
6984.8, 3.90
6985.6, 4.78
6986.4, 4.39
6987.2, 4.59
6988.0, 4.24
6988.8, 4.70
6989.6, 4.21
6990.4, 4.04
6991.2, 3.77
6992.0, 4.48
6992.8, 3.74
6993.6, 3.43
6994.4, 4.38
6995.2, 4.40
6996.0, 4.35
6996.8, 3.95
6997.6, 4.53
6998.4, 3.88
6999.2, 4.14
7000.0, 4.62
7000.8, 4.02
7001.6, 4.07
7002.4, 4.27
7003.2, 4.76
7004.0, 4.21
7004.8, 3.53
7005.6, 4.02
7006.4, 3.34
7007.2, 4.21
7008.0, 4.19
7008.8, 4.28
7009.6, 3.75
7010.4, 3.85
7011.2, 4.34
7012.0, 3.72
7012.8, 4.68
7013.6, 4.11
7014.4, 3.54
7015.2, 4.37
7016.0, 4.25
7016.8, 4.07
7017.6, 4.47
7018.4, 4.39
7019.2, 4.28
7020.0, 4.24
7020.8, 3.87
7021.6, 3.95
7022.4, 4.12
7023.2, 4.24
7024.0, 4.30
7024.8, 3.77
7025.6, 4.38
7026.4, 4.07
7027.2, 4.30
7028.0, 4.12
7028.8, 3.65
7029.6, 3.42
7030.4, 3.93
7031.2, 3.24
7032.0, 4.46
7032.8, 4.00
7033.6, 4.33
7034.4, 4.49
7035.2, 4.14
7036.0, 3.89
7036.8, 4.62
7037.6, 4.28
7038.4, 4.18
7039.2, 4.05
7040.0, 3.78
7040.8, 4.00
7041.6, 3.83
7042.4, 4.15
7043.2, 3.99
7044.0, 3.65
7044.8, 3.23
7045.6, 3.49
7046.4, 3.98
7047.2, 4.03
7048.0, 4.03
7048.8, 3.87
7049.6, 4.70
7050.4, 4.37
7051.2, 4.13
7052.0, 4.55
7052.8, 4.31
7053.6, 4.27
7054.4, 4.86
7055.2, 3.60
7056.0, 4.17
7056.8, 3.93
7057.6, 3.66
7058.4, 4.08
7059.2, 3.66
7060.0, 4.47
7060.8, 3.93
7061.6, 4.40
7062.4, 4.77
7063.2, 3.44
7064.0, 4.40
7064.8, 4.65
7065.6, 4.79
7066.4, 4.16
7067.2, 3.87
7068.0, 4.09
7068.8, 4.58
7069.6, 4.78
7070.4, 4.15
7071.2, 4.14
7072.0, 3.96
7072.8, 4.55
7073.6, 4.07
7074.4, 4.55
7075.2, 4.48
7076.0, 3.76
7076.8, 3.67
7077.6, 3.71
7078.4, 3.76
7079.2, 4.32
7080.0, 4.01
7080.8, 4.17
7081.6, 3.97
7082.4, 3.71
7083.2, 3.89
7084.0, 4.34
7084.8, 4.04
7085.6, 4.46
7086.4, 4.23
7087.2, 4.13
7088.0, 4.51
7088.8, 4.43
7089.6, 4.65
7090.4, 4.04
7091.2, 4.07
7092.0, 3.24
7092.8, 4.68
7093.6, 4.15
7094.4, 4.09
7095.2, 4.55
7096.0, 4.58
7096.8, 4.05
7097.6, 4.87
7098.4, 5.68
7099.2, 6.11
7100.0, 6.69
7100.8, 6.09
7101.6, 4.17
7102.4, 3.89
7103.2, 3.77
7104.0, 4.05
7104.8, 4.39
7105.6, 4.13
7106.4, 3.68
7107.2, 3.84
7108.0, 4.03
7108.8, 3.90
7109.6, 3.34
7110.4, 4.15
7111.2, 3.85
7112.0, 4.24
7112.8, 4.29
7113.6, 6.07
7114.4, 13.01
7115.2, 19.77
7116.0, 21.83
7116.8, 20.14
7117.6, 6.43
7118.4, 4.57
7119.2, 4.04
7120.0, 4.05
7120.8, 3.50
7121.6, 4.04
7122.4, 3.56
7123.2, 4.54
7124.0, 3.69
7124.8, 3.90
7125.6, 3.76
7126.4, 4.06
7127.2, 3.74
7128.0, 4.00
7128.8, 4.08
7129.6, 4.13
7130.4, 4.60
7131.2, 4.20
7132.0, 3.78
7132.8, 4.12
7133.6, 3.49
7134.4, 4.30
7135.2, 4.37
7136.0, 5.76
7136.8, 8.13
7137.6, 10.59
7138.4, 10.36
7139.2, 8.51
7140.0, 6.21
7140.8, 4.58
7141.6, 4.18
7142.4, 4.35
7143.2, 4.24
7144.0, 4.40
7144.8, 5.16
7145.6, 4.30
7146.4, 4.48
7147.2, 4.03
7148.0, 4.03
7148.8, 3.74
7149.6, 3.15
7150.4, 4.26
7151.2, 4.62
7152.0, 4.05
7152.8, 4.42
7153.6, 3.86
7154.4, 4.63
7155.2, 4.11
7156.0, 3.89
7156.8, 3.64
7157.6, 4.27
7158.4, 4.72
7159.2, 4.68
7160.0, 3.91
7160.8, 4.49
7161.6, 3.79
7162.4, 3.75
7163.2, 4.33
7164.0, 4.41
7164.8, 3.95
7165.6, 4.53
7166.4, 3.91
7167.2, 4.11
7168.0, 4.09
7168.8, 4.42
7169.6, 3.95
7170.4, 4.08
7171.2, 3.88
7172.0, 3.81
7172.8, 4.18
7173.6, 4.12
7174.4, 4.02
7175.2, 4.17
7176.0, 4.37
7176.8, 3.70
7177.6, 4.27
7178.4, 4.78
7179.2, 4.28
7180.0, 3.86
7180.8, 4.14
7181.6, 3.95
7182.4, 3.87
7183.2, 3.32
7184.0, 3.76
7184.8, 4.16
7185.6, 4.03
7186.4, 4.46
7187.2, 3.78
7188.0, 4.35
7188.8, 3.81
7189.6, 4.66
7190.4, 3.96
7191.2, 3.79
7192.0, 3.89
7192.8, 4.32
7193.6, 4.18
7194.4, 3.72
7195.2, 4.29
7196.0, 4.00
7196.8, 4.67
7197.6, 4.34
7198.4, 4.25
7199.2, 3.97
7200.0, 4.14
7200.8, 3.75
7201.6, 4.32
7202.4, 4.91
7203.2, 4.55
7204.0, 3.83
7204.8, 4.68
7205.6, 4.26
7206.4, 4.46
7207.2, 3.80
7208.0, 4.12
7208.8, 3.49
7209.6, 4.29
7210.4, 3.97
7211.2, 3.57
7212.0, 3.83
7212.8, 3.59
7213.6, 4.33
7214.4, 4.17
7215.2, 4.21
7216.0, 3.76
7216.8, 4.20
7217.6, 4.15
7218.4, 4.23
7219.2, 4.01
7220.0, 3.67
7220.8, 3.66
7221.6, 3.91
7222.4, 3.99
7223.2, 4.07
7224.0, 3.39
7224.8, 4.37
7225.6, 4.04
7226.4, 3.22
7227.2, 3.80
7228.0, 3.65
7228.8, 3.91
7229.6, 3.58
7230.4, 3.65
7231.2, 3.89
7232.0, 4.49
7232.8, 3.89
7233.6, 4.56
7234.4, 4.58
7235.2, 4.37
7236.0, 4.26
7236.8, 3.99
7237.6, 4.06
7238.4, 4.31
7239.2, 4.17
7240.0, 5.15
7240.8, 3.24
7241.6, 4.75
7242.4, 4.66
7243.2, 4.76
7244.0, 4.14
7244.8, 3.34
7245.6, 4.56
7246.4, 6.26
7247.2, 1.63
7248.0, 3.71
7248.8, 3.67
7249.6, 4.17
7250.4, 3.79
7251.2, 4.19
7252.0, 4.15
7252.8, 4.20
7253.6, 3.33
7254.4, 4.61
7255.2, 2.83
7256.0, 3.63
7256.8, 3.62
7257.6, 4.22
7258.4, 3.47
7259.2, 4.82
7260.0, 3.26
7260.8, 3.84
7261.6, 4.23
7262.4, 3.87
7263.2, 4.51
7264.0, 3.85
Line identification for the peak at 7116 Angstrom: Halpha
